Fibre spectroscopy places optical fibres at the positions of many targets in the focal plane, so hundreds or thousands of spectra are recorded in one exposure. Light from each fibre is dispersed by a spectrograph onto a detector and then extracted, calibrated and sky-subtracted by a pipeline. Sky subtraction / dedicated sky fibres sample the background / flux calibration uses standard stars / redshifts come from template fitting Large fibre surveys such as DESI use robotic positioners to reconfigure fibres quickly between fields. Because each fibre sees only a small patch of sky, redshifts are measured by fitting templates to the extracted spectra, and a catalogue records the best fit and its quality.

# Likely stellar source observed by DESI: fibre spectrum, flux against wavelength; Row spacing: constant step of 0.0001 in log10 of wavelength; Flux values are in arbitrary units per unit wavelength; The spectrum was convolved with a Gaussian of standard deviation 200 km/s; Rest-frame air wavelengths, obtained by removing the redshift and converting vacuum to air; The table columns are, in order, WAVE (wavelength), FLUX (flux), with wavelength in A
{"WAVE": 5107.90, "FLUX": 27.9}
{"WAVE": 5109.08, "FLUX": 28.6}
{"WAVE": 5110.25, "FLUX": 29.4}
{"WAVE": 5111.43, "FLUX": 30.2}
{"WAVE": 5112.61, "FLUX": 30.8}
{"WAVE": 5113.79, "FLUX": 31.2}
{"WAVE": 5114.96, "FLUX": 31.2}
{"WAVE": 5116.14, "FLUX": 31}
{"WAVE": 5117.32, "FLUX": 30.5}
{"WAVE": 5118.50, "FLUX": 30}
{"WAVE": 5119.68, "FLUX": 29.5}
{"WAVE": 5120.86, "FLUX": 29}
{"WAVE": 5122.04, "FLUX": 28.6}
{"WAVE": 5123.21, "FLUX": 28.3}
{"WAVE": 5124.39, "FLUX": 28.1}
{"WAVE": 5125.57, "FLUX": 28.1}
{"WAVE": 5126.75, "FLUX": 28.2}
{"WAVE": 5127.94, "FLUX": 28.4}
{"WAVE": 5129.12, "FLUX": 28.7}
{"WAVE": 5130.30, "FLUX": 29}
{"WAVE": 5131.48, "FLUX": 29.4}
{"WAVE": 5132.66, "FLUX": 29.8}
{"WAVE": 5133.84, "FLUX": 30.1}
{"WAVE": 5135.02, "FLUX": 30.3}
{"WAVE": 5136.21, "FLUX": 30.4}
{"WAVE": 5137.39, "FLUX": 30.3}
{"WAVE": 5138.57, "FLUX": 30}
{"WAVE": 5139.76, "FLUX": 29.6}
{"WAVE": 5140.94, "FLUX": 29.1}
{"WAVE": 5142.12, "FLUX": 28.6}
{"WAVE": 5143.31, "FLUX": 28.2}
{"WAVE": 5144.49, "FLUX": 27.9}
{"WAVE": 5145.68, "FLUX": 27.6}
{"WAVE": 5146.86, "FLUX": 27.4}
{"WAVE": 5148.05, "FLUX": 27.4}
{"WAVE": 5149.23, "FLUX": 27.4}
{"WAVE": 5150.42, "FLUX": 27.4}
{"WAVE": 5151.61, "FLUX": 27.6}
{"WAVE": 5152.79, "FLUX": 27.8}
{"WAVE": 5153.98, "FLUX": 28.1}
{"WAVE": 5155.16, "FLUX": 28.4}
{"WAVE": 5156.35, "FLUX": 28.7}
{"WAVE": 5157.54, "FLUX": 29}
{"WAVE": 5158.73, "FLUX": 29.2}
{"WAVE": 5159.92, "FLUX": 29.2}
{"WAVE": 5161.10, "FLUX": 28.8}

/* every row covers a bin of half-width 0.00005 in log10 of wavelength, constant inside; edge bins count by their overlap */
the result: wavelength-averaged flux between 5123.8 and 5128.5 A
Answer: 28.1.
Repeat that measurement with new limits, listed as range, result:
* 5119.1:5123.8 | 28.9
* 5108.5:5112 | 29.4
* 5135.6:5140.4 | 30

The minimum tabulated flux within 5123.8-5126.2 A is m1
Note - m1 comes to 28.1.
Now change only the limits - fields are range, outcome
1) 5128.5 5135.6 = 28.7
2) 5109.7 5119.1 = 29.4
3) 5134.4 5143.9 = 28.2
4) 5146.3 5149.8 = 27.4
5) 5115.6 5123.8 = 28.3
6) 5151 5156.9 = 27.6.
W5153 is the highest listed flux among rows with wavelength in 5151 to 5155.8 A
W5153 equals 28.4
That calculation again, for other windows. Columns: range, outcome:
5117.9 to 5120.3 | 30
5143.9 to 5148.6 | 27.9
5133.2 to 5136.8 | 30.4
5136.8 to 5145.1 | 30.3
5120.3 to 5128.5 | 29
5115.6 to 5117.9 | 31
